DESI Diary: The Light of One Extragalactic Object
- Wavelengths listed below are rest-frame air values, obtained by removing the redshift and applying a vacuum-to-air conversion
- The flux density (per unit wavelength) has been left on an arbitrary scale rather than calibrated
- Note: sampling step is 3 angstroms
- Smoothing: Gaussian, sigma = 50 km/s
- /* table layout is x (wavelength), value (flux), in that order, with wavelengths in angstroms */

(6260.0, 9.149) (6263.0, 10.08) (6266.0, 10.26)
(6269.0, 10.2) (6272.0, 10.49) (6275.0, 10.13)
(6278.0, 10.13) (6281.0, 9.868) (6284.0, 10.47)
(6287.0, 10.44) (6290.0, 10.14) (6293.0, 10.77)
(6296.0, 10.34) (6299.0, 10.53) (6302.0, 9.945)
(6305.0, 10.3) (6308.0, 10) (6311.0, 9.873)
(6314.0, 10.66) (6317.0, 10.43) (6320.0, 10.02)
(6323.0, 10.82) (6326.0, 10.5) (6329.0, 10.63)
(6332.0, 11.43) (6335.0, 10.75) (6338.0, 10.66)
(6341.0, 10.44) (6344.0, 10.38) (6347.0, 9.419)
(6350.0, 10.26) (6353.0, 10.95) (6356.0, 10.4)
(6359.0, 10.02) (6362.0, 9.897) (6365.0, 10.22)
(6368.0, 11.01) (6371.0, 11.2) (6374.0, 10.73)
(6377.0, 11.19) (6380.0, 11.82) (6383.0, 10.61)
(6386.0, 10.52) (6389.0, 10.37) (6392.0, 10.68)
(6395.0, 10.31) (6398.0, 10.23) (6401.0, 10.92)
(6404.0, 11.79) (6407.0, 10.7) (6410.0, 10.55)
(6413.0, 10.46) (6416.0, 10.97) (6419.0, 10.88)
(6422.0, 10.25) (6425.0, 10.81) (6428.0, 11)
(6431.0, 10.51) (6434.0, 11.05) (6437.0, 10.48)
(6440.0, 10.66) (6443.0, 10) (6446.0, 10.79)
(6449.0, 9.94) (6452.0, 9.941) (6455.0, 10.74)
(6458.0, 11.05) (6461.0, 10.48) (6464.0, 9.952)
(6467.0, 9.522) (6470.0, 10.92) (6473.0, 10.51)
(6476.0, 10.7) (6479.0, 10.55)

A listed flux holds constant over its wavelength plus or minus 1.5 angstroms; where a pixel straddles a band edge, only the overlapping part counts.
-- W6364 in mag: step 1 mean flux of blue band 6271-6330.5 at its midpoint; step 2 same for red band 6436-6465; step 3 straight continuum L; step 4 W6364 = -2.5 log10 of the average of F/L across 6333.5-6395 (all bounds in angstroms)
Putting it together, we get -0.02 mag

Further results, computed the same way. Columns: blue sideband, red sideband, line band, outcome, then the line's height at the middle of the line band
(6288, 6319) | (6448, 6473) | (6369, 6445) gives -0.04 mag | 10.3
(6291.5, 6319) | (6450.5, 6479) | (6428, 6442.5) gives -0.03 mag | 10.4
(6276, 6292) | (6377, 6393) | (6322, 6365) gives 0.01 mag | 10.6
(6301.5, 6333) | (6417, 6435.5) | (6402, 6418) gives -0.02 mag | 10.7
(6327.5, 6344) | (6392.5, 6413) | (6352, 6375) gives 0.02 mag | 10.7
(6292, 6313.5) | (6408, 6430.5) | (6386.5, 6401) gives 0.01 mag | 10.6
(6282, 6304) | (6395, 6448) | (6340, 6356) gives 0.02 mag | 10.5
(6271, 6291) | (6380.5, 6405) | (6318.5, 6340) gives -0.03 mag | 10.4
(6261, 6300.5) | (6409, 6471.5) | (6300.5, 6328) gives 0.00 mag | 10.3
